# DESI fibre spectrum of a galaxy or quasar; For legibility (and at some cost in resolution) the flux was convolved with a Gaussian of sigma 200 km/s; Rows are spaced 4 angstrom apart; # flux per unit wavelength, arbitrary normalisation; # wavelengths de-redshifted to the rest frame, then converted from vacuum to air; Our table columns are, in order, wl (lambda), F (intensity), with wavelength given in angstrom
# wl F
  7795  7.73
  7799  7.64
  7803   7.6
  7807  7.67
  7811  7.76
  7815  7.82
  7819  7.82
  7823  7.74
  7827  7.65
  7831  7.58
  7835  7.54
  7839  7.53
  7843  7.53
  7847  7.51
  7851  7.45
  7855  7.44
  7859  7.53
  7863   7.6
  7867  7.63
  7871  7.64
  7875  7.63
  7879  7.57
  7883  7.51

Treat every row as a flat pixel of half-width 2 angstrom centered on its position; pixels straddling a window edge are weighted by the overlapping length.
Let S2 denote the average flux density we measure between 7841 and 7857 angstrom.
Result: 7.48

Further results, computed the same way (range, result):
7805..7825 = 7.76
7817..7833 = 7.7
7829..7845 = 7.54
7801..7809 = 7.63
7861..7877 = 7.62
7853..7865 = 7.52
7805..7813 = 7.71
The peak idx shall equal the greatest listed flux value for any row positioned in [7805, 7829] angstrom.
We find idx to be 7.82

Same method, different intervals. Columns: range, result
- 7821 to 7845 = 7.74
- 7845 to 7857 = 7.51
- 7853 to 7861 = 7.53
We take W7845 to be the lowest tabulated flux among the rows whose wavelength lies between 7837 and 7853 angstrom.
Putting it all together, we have 7.45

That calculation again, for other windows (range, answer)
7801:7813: 7.6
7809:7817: 7.76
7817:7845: 7.53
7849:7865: 7.44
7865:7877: 7.63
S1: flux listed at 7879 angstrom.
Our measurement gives 7.57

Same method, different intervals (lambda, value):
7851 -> 7.45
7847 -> 7.51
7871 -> 7.64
